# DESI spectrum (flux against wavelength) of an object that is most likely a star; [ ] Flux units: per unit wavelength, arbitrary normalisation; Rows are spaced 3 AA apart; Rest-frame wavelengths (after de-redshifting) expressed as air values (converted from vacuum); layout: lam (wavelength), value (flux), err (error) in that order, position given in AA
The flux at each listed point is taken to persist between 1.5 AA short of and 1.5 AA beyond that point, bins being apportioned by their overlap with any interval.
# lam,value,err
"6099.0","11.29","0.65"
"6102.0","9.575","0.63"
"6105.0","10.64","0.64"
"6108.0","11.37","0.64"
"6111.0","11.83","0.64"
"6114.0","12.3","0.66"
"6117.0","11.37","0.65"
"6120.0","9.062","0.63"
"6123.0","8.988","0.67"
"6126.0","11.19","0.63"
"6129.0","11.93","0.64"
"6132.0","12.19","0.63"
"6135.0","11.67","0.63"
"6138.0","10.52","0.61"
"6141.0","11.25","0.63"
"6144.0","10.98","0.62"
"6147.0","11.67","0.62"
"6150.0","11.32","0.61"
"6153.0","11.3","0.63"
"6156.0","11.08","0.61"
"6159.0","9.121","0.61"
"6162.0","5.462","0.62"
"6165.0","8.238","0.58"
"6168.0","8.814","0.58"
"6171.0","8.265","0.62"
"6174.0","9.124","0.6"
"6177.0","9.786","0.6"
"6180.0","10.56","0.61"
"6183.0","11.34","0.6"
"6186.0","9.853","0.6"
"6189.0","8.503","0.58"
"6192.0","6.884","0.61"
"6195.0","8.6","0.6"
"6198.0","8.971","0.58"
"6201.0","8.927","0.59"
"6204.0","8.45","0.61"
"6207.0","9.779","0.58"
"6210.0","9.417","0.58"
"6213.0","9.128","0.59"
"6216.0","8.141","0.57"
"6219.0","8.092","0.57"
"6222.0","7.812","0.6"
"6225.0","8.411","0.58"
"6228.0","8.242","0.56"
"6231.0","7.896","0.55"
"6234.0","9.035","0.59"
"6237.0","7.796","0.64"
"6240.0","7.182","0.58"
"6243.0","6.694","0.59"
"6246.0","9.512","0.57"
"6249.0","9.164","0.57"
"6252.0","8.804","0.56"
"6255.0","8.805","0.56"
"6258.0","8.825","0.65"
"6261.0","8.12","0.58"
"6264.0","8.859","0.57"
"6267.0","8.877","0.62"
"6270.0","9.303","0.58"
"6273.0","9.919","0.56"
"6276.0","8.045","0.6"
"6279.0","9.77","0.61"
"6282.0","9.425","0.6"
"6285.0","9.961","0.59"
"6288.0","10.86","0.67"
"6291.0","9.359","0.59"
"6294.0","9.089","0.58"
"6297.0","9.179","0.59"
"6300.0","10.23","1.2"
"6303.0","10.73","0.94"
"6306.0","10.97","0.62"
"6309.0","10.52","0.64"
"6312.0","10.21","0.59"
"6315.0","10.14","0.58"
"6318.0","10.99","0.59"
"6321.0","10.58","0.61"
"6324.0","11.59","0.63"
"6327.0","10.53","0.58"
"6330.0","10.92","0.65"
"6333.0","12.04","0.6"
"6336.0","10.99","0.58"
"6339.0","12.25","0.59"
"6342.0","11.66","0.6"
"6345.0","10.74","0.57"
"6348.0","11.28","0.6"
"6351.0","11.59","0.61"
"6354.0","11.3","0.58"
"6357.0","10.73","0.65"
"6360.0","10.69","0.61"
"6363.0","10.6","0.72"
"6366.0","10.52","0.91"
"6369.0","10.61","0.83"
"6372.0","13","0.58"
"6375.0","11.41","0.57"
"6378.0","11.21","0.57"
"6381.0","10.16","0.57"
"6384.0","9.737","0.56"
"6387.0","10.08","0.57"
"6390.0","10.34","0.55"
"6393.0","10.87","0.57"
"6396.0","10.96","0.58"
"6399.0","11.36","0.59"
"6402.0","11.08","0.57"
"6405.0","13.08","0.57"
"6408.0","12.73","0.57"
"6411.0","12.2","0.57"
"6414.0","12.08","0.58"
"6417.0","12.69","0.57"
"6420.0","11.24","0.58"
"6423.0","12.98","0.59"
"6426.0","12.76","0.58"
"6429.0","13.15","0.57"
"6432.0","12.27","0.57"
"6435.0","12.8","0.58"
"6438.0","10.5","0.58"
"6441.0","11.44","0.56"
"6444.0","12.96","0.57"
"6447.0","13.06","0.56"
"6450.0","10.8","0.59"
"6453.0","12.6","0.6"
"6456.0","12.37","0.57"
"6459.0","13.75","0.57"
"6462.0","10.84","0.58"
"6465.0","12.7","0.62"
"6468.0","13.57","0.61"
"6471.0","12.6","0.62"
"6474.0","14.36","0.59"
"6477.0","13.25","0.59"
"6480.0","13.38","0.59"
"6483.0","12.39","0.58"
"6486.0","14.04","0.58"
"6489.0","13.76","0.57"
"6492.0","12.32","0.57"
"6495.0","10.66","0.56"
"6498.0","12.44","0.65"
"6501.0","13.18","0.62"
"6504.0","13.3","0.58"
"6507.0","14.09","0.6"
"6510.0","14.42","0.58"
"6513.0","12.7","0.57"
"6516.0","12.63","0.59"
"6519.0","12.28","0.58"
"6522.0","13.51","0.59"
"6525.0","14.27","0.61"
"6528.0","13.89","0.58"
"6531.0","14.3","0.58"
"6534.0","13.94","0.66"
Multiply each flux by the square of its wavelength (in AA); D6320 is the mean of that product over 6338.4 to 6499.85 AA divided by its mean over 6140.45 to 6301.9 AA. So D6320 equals 1.40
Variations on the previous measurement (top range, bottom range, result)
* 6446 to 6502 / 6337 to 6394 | 1.20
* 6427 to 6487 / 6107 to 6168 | 1.32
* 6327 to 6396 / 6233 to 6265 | 1.36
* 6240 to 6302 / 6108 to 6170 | 0.90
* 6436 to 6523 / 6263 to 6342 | 1.32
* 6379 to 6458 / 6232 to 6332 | 1.29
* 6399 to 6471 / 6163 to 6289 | 1.49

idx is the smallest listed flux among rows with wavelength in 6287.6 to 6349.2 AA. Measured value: 9.089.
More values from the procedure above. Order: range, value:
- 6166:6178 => 8.265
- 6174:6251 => 6.694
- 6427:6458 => 10.5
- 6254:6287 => 8.045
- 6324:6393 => 9.737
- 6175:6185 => 9.786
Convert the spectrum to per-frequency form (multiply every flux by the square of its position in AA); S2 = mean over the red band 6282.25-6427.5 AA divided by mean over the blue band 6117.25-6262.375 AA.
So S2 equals 1.26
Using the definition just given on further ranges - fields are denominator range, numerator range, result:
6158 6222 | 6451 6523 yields 1.61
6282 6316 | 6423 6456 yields 1.27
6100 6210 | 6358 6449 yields 1.26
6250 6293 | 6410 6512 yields 1.46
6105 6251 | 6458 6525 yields 1.51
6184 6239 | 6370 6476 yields 1.50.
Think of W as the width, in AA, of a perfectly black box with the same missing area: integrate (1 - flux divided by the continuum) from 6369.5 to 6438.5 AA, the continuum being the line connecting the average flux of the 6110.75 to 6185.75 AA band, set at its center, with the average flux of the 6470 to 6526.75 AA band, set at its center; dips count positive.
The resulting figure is 4.0 AA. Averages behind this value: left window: 10.3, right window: 13.1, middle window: 11.7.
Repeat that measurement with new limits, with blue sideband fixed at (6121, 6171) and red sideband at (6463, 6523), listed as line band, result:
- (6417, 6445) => 0.7 AA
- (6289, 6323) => 4.0 AA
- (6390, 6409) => 1.2 AA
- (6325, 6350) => 1.1 AA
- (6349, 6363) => 1.1 AA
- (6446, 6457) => 0.5 AA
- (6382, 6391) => 1.6 AA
